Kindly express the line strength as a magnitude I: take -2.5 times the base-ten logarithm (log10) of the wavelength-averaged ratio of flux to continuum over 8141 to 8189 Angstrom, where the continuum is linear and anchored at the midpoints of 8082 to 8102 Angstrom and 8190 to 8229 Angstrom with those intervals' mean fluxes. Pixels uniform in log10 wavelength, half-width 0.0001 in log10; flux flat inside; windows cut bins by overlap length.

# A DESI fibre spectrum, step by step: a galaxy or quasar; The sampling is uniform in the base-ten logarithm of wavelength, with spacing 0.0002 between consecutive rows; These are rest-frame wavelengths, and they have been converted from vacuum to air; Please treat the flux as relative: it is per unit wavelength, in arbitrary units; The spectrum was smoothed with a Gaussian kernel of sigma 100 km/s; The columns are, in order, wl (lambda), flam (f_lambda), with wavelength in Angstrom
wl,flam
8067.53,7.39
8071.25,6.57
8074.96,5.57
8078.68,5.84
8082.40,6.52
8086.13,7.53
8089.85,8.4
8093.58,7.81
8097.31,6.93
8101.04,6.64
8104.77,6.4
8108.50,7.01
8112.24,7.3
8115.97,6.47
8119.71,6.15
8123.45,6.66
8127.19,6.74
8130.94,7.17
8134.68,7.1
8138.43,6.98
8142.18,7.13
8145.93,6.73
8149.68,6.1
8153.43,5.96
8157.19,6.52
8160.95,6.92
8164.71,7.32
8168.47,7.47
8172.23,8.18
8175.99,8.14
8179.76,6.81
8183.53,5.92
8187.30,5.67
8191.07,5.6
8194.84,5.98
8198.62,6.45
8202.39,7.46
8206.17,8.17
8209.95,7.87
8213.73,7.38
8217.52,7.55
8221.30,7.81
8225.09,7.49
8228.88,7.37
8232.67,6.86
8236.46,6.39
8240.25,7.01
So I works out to 0.07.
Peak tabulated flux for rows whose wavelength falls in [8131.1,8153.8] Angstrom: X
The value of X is 7.13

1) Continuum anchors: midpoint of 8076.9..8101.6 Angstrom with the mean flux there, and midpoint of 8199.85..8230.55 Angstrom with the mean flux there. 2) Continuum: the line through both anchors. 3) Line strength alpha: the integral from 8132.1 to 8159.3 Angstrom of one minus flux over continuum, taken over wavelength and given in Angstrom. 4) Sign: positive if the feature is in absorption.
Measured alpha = 2.5 Angstrom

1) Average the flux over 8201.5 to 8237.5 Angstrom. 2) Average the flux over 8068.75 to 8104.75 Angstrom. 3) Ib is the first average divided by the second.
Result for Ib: 1.09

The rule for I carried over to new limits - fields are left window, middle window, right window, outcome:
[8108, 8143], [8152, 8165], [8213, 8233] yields 0.07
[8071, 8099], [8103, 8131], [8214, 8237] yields 0.05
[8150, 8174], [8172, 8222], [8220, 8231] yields 0.04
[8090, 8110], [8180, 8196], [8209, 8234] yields 0.24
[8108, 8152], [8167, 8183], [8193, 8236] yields -0.07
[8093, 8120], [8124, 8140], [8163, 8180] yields 0.03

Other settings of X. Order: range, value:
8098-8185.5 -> 8.18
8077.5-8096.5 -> 8.4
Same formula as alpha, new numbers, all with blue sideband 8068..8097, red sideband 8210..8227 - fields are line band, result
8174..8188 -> 1.27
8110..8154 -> 2.63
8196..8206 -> 0.55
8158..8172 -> 0.06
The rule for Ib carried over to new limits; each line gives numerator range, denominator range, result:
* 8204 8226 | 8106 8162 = 1.15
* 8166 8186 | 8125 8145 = 1.04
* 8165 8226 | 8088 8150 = 1.03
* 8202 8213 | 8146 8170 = 1.17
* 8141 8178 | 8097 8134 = 1.04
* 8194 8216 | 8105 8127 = 1.09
